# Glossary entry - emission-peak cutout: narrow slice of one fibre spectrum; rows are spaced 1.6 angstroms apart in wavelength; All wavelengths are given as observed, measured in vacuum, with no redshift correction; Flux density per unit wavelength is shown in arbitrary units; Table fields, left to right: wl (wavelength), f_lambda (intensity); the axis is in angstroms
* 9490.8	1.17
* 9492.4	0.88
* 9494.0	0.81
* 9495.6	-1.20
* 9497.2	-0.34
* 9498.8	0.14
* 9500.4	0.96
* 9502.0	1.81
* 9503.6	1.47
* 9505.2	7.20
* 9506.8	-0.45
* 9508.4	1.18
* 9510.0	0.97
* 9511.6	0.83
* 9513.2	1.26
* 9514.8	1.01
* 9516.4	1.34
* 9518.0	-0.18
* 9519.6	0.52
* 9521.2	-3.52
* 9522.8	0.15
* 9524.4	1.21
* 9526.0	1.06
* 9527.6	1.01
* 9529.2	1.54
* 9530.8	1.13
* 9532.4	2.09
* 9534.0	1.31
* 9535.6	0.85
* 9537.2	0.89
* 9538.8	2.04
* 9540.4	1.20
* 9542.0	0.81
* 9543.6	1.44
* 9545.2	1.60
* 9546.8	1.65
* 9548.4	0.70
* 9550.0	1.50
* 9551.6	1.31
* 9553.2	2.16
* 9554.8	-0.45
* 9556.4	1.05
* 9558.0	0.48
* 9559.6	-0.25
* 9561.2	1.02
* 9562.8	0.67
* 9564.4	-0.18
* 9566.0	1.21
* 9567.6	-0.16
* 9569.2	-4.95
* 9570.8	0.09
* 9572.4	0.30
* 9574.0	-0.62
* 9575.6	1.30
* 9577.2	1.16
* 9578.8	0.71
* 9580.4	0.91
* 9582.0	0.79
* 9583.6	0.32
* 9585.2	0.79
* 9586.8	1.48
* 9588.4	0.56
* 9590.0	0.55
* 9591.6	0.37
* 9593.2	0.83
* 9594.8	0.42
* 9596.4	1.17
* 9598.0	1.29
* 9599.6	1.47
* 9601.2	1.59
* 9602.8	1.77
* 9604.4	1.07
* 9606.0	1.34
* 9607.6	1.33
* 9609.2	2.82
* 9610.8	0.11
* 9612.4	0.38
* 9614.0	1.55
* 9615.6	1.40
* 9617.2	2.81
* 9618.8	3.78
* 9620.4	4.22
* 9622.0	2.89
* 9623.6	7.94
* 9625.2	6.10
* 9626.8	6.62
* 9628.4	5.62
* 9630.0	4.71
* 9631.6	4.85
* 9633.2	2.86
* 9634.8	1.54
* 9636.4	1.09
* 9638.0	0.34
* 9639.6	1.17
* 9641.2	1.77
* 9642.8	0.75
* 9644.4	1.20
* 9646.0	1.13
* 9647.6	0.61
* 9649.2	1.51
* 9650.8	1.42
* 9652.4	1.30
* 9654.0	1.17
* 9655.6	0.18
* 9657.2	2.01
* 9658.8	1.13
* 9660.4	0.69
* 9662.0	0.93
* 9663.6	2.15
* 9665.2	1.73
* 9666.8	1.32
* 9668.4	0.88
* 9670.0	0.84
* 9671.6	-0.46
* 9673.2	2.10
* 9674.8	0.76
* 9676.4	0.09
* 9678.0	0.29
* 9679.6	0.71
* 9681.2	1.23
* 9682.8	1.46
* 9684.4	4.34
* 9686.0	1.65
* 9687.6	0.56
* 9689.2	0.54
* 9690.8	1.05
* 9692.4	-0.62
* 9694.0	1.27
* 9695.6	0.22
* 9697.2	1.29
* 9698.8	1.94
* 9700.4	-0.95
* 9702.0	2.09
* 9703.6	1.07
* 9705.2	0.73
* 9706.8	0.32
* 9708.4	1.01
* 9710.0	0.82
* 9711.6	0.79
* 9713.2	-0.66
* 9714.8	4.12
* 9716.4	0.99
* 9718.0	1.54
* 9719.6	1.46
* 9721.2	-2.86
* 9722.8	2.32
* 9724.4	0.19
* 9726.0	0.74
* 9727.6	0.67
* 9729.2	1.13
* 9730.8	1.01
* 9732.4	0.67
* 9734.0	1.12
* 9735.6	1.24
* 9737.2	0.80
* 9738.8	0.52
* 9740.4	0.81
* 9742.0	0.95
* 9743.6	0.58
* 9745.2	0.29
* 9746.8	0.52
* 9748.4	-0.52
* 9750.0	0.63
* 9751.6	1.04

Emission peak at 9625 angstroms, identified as [O II] 3727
